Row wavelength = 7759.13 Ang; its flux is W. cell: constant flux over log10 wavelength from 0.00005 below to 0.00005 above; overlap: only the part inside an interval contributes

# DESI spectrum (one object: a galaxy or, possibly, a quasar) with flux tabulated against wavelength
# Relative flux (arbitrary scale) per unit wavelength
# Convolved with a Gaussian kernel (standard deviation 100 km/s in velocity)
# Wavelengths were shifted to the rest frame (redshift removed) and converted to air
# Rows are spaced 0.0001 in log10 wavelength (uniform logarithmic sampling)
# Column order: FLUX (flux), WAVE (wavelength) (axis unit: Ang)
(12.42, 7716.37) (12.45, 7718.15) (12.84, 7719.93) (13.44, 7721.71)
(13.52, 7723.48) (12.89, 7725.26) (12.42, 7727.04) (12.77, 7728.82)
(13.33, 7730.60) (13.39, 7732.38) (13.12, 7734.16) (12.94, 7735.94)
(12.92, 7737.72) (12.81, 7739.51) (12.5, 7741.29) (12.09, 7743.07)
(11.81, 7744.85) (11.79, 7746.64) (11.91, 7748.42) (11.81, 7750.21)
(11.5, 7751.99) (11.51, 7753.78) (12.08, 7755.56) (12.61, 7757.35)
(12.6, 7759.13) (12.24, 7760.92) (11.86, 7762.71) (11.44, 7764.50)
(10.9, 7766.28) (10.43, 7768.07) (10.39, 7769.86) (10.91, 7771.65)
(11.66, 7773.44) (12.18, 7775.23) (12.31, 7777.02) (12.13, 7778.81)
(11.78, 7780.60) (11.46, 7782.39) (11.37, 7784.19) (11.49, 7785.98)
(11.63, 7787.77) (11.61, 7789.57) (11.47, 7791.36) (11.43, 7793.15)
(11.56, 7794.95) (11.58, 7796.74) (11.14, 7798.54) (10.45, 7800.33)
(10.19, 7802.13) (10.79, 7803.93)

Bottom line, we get 12.6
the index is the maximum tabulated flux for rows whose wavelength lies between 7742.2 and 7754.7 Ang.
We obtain 12.09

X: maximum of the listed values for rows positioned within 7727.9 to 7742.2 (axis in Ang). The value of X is 13.39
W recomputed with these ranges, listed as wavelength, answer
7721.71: 13.44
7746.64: 11.79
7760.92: 12.24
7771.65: 10.91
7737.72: 12.92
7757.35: 12.61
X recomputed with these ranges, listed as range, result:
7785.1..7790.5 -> 11.63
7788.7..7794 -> 11.61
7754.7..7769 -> 12.61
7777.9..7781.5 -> 12.13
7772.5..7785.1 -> 12.31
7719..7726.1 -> 13.52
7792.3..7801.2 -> 11.58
